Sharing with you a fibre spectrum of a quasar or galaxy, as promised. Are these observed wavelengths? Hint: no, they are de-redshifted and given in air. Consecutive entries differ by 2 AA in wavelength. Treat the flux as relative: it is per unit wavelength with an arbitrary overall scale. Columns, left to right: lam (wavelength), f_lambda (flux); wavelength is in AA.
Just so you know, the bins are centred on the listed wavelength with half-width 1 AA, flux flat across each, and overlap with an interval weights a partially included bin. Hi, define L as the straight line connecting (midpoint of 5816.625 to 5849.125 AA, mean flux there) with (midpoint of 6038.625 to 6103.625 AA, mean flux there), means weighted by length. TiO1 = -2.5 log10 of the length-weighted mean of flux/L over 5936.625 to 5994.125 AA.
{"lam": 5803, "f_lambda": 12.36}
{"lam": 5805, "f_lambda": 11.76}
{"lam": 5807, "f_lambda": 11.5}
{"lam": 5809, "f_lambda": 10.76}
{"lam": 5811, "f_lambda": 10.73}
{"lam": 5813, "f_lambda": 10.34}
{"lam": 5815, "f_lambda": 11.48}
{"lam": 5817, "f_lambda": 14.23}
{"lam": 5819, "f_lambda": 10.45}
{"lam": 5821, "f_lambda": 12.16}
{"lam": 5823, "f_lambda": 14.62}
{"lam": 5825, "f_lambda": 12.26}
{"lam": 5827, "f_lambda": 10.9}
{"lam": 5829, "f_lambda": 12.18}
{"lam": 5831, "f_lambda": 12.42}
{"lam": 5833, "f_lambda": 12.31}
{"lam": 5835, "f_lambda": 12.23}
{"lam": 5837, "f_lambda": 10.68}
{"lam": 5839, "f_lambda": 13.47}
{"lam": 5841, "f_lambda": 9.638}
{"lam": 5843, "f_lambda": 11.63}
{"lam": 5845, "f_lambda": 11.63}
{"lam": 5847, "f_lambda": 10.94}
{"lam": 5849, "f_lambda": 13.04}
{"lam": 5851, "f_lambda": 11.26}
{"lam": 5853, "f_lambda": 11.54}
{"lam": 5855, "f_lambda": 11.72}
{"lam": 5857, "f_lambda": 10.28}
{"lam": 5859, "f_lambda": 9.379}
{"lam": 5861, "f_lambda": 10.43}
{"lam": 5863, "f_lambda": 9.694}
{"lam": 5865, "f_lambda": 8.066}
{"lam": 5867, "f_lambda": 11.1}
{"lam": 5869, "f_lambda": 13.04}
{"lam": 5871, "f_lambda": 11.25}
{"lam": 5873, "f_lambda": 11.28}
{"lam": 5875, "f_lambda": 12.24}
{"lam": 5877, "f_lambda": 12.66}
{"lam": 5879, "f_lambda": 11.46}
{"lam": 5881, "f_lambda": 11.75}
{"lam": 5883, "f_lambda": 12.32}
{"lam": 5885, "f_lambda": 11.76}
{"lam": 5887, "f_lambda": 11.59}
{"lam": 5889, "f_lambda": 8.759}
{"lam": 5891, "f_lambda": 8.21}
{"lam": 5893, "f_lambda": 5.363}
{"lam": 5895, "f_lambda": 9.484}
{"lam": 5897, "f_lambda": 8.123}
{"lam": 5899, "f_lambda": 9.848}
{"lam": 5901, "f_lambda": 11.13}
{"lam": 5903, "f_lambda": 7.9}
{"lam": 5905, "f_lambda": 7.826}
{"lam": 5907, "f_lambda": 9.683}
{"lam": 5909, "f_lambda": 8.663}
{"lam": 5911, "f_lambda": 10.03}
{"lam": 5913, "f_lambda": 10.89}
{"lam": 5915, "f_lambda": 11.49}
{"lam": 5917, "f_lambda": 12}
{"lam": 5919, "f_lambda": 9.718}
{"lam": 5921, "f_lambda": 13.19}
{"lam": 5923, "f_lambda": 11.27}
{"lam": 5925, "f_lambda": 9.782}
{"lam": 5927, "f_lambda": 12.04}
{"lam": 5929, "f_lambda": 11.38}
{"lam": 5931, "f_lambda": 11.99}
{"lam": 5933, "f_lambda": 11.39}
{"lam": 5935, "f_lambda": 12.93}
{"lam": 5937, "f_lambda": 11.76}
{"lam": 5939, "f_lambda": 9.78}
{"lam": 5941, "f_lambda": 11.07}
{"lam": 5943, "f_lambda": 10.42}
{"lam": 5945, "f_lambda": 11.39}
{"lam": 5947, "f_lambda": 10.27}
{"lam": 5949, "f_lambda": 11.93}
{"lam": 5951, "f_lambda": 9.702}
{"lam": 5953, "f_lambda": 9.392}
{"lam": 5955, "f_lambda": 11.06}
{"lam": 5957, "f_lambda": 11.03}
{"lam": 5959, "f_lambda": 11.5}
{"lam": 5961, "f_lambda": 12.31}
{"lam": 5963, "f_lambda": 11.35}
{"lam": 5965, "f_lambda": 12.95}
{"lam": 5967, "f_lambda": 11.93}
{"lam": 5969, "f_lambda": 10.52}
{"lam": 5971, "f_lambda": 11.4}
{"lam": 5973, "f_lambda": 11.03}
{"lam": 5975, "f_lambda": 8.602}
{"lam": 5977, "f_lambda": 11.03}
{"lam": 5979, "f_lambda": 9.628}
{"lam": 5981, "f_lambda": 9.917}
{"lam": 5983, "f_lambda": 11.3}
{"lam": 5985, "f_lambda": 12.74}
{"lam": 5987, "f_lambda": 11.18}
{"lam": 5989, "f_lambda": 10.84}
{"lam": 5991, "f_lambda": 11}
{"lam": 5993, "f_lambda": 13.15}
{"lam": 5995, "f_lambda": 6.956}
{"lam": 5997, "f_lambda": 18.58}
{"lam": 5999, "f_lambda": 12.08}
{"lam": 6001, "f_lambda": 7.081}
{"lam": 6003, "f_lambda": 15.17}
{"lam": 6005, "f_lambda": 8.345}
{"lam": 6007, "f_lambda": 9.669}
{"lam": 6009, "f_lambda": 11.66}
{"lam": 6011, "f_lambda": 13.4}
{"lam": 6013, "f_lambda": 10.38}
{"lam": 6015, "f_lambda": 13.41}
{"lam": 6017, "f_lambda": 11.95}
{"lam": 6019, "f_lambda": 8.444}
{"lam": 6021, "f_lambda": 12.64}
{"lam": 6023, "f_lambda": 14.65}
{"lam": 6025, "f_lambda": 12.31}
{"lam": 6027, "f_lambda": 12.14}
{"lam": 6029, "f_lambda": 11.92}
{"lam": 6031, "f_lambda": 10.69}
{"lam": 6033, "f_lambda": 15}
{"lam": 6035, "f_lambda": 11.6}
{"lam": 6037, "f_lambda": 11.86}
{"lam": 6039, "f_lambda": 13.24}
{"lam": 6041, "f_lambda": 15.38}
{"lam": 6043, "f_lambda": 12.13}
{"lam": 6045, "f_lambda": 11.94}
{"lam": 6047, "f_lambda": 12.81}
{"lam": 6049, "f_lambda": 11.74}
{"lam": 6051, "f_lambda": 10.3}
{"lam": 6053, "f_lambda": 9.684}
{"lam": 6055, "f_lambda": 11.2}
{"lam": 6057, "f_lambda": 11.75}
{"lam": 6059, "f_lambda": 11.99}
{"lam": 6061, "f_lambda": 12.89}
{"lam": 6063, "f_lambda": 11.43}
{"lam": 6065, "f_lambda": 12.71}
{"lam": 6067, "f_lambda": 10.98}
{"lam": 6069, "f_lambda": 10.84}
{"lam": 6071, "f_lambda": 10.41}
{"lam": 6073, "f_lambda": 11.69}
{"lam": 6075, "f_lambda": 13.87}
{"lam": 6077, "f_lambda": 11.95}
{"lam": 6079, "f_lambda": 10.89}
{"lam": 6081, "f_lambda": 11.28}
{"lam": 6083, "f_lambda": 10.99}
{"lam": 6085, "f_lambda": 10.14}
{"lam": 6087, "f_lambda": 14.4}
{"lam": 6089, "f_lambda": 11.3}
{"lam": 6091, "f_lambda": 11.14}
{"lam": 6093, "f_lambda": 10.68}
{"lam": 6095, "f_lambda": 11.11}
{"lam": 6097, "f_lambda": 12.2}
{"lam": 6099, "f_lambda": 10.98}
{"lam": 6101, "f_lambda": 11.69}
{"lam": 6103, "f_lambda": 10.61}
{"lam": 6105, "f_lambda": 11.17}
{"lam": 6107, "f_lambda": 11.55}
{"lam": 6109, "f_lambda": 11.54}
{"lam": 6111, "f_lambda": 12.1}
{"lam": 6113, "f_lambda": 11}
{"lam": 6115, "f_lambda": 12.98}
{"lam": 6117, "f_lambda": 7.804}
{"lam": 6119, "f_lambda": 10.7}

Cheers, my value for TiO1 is 0.08 mag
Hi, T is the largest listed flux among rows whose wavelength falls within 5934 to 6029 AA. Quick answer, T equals 18.58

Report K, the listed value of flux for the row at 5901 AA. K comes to 11.13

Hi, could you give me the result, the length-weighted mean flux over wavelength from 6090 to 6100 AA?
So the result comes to 11.2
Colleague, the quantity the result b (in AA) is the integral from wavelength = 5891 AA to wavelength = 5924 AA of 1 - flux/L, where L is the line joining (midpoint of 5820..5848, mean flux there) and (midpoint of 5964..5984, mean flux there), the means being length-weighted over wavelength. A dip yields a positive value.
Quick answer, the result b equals 4.7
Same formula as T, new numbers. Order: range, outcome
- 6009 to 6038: 15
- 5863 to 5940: 13.19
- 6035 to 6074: 15.38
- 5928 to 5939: 12.93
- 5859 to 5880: 13.04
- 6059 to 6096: 14.4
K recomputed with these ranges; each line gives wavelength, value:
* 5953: 9.392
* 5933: 11.39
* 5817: 14.23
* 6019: 8.444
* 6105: 11.17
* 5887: 11.59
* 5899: 9.848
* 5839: 13.47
